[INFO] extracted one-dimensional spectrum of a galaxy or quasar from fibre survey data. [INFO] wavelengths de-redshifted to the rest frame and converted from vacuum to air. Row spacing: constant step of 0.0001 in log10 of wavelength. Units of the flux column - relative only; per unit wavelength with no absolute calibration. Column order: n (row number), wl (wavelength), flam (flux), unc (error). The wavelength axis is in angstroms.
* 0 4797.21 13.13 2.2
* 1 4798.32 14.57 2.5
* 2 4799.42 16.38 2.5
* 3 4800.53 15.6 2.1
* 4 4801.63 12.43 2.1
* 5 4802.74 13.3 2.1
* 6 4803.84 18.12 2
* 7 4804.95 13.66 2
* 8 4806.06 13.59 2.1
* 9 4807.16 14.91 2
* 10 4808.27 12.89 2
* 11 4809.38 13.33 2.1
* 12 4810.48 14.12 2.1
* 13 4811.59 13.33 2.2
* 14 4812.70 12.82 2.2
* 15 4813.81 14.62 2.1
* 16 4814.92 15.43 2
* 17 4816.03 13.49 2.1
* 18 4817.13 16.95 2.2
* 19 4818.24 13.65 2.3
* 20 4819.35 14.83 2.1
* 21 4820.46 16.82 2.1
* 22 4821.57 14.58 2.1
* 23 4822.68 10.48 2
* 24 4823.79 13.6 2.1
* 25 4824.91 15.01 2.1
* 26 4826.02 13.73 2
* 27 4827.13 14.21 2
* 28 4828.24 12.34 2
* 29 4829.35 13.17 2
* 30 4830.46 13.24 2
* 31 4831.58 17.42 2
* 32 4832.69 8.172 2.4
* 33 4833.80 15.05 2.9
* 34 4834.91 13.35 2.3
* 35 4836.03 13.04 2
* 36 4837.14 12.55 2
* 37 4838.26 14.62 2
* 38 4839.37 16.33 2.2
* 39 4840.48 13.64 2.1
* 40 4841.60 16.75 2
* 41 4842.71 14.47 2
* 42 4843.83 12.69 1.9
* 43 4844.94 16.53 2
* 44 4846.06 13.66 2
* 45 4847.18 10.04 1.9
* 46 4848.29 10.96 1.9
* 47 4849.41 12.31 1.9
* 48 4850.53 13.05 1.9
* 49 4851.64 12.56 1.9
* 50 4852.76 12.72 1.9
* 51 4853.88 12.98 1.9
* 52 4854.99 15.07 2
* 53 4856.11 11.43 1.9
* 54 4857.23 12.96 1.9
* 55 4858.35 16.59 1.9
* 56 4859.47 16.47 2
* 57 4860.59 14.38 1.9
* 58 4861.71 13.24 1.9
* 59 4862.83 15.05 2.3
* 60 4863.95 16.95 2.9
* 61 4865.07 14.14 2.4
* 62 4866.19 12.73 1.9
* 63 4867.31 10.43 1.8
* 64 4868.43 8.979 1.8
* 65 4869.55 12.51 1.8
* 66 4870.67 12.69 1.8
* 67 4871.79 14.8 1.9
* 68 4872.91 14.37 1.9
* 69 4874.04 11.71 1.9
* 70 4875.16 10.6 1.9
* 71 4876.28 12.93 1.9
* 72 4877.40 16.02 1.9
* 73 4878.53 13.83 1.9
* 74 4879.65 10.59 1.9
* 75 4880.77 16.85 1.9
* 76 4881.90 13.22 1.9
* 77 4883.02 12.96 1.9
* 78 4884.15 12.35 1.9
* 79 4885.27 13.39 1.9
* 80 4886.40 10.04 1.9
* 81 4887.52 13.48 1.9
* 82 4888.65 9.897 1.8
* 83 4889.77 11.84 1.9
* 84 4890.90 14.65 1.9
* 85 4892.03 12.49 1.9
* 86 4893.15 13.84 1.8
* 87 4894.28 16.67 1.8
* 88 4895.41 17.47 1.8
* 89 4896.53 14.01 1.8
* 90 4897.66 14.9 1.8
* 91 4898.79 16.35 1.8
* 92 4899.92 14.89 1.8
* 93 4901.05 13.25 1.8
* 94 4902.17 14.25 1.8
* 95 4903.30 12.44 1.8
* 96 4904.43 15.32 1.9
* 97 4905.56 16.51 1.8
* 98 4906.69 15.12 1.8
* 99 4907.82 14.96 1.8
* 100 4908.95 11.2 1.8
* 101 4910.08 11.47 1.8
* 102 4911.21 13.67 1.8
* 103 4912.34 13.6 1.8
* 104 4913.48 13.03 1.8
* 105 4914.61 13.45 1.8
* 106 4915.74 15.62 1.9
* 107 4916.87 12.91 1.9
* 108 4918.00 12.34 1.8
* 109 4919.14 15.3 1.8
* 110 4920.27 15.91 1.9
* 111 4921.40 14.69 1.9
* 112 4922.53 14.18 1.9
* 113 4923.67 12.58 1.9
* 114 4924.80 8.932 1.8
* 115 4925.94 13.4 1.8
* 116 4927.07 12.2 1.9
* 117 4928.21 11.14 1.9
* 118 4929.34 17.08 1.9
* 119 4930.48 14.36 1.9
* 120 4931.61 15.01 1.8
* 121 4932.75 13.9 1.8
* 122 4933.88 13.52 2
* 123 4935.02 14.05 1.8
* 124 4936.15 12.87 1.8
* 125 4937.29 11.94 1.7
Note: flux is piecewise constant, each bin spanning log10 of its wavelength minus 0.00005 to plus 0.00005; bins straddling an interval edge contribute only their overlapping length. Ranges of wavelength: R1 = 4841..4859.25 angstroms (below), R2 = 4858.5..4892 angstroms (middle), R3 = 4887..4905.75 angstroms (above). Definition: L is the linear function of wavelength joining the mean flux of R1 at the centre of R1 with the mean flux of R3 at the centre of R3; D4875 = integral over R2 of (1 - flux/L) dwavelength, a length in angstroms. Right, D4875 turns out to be 1.7 angstroms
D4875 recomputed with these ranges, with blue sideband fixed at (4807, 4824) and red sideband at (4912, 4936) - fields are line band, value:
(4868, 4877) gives 0.9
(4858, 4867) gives -0.6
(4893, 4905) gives -1.0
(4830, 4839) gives 0.3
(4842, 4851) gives 0.6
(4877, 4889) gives 0.7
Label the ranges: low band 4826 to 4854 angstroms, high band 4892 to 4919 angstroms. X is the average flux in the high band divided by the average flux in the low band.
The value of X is 1.06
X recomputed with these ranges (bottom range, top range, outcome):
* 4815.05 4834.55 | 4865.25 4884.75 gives 0.92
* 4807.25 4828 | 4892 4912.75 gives 1.02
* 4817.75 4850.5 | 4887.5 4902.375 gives 1.04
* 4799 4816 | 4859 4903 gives 0.95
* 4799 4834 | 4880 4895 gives 0.94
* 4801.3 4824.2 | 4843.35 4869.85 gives 0.94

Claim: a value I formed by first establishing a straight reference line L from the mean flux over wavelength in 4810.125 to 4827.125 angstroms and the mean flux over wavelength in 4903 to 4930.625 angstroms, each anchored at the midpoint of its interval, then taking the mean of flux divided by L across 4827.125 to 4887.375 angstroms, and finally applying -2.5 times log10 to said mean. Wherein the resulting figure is 0.05 mag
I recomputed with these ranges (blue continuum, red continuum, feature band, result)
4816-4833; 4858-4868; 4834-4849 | 0.028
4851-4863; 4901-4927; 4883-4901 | 0.003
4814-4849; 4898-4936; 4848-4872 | 0.044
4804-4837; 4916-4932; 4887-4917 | -0.026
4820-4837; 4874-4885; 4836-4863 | -0.028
